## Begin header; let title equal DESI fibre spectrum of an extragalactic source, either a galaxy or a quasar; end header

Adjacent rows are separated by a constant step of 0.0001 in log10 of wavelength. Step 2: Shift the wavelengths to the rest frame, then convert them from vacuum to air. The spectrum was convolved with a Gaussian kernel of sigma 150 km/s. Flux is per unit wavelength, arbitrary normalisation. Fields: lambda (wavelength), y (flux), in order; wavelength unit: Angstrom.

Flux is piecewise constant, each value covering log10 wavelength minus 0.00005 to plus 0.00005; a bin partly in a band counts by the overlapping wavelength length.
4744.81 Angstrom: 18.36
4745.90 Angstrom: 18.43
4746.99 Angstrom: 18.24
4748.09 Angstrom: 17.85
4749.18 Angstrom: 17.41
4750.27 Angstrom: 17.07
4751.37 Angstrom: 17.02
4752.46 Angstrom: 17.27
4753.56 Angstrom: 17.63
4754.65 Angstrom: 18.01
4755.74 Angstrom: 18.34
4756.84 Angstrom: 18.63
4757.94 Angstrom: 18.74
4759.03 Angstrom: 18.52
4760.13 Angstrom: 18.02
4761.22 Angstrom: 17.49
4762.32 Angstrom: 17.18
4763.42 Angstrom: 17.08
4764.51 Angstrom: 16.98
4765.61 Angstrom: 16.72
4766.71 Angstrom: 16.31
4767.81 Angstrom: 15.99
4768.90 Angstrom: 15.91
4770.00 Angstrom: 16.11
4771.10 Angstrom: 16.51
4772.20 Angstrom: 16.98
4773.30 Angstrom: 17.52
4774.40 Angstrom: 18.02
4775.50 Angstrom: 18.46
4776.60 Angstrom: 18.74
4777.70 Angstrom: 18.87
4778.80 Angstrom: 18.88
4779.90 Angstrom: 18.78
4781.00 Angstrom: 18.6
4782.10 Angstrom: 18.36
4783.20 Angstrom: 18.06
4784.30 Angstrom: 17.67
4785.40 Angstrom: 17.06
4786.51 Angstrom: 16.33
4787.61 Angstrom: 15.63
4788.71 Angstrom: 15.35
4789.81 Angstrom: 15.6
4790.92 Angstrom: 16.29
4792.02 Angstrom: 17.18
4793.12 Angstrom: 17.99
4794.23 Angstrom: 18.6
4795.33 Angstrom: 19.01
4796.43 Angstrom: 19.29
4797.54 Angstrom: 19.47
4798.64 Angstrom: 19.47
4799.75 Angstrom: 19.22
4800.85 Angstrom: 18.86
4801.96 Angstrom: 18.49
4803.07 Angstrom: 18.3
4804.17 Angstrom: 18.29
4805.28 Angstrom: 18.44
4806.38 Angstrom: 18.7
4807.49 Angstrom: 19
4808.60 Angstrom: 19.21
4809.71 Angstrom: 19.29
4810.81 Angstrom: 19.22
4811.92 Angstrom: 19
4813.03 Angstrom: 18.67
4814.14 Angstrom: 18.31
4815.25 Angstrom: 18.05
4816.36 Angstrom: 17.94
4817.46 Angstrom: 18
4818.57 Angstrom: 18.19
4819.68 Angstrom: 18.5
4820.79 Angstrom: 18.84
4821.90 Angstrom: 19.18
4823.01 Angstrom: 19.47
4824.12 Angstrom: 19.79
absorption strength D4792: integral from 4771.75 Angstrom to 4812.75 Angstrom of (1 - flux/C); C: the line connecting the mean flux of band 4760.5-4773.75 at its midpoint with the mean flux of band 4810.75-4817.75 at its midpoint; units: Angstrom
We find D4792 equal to -1.25 Angstrom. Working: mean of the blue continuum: 16.7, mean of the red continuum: 18.4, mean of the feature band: 18.2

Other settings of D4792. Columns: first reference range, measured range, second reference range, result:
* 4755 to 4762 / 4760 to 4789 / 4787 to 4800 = 1.1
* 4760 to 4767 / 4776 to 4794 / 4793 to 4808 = 0.6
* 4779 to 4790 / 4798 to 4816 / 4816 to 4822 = -0.8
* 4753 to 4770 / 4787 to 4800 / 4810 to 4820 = 0.2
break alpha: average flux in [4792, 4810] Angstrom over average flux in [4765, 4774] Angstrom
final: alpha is 1.14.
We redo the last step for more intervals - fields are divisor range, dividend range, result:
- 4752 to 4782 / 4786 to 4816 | 1.03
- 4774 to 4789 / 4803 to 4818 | 1.05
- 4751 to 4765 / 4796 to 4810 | 1.06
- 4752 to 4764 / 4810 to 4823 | 1.04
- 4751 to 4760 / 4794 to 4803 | 1.05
